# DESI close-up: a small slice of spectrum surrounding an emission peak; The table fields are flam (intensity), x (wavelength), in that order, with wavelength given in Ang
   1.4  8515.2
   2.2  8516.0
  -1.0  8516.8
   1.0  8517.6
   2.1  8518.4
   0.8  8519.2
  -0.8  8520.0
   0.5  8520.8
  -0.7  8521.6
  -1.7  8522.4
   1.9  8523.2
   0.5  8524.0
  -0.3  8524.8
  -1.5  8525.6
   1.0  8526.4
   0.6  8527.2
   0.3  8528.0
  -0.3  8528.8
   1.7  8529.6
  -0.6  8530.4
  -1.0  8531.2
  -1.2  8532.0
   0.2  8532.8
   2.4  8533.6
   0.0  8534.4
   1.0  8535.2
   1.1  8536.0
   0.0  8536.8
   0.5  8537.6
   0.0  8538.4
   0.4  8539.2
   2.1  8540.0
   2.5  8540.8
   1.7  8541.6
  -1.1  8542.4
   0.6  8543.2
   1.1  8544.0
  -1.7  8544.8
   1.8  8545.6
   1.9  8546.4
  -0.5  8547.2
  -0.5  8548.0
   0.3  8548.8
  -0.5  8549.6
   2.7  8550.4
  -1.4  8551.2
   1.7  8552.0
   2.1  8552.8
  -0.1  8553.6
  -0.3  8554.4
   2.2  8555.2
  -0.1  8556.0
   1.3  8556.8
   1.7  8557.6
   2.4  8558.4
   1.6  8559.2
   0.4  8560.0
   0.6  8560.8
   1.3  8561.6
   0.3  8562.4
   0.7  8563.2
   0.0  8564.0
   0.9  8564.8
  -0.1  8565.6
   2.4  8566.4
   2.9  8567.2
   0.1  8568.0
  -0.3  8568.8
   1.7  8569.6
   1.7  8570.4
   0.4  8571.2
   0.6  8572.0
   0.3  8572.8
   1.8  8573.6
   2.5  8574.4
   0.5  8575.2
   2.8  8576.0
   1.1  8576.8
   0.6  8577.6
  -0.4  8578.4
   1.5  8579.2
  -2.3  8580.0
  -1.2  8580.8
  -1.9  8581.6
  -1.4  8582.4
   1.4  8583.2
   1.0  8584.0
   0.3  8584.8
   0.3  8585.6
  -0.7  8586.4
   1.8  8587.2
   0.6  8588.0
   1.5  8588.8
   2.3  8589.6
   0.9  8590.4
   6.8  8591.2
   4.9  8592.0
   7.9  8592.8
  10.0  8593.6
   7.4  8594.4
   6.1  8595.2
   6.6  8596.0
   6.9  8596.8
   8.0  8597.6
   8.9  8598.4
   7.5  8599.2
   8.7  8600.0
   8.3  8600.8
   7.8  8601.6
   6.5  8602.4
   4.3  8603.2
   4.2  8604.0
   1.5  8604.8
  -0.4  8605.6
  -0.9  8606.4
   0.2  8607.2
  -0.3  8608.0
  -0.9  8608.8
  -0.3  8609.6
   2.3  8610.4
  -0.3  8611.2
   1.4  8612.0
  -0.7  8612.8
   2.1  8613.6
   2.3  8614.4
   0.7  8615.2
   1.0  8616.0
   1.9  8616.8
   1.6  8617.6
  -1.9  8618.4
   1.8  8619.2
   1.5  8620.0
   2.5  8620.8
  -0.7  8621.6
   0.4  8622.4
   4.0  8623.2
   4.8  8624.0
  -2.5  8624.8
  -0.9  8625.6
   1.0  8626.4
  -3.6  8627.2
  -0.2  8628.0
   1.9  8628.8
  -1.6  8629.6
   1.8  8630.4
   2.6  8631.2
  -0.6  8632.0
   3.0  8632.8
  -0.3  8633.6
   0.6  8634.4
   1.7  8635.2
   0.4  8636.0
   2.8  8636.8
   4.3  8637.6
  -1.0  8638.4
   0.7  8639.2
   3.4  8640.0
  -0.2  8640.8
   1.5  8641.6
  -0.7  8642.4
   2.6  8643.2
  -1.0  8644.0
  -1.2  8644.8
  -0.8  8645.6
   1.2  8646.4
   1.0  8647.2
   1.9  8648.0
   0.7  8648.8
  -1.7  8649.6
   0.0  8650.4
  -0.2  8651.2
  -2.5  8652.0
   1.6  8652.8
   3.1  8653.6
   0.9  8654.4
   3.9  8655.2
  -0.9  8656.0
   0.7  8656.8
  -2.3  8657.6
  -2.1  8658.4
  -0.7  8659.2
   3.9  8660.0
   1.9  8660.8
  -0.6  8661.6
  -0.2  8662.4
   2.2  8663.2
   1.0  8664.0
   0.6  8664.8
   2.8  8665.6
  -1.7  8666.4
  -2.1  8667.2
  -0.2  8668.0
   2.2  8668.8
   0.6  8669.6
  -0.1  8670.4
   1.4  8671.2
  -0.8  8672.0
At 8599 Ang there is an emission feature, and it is [O II] 3727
